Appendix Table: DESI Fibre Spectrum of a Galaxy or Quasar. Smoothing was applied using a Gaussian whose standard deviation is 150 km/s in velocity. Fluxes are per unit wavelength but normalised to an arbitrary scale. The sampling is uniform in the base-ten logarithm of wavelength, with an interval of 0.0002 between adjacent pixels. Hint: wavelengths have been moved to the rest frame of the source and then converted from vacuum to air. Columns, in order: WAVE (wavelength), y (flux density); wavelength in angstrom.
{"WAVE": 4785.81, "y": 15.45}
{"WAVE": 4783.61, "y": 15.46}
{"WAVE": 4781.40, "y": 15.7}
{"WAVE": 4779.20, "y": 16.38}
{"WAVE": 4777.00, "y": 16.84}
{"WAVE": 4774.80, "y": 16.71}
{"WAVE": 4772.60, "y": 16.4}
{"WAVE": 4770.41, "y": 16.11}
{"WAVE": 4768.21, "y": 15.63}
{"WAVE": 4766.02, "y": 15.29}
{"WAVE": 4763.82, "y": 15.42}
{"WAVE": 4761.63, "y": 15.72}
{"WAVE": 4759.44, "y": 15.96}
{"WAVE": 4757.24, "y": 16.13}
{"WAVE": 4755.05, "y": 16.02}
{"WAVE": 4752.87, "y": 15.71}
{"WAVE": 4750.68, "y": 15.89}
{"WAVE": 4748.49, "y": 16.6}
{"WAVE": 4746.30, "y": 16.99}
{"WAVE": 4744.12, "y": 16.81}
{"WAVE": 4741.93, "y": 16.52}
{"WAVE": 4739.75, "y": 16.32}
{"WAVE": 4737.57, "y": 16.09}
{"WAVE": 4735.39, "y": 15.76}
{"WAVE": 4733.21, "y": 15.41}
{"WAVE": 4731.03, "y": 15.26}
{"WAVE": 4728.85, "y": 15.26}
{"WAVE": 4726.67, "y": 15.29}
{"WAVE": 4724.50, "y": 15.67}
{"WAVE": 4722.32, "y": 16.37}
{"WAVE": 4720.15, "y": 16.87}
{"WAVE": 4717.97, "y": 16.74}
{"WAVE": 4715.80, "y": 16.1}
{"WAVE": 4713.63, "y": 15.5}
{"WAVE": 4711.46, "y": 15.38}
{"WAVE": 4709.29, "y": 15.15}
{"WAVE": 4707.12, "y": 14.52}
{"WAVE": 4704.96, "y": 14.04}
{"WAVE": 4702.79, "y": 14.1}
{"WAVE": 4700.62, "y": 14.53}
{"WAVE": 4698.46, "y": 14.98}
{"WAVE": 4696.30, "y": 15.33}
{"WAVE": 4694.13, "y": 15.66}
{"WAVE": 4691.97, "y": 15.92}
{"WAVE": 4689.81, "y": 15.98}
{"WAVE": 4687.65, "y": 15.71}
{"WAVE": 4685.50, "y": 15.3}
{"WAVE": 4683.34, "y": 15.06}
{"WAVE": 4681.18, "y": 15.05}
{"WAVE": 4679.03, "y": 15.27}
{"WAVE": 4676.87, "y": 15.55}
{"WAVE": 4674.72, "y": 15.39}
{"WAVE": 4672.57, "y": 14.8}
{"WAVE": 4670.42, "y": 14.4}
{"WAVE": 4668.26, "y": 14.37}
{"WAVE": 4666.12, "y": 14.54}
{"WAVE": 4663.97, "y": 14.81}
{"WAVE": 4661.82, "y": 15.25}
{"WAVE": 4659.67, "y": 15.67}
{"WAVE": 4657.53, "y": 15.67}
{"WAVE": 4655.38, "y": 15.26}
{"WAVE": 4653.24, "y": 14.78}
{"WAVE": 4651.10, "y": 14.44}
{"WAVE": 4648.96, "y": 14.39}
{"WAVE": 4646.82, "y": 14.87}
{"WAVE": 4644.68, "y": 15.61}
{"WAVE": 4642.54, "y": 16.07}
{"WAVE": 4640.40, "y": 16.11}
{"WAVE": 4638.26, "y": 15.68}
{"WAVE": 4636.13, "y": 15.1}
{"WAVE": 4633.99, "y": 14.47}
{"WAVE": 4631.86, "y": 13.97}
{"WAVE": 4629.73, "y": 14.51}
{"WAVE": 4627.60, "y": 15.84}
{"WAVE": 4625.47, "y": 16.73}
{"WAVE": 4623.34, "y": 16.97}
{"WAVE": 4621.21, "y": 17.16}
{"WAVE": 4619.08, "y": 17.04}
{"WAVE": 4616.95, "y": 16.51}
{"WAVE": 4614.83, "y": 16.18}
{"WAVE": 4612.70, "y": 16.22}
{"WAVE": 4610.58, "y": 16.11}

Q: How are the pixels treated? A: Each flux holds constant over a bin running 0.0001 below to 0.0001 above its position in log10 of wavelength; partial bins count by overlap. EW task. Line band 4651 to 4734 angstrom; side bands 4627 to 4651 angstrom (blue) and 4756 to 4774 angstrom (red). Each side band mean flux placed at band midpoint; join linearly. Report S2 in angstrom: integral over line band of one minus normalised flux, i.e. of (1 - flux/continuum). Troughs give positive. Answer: 0.8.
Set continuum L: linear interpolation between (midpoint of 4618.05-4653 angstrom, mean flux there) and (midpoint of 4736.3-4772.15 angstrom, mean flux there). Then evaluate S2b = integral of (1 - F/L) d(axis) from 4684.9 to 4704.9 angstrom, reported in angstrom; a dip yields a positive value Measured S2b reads 0.8 angstrom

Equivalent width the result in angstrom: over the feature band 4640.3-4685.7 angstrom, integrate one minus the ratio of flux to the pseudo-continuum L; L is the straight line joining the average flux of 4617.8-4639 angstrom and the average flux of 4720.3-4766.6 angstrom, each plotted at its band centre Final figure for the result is 2.1 angstrom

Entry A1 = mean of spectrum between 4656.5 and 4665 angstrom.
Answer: 15.3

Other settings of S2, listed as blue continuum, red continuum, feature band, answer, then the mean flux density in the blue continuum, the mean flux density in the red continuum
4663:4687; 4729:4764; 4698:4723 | 0.3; 15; 16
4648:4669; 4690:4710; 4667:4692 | -0.4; 14.9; 15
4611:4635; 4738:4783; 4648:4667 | 1.2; 16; 16.1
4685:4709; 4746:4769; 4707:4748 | -1.1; 15.1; 15.9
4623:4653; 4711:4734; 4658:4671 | 0.5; 15.3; 15.8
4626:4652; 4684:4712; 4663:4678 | 0.3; 15.1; 15.1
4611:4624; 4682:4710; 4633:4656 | 1.4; 16.6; 15.1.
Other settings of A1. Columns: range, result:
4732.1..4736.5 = 15.6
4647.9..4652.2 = 14.4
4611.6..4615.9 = 16.2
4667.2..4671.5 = 14.4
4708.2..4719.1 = 15.8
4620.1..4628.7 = 16.7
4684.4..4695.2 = 15.7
